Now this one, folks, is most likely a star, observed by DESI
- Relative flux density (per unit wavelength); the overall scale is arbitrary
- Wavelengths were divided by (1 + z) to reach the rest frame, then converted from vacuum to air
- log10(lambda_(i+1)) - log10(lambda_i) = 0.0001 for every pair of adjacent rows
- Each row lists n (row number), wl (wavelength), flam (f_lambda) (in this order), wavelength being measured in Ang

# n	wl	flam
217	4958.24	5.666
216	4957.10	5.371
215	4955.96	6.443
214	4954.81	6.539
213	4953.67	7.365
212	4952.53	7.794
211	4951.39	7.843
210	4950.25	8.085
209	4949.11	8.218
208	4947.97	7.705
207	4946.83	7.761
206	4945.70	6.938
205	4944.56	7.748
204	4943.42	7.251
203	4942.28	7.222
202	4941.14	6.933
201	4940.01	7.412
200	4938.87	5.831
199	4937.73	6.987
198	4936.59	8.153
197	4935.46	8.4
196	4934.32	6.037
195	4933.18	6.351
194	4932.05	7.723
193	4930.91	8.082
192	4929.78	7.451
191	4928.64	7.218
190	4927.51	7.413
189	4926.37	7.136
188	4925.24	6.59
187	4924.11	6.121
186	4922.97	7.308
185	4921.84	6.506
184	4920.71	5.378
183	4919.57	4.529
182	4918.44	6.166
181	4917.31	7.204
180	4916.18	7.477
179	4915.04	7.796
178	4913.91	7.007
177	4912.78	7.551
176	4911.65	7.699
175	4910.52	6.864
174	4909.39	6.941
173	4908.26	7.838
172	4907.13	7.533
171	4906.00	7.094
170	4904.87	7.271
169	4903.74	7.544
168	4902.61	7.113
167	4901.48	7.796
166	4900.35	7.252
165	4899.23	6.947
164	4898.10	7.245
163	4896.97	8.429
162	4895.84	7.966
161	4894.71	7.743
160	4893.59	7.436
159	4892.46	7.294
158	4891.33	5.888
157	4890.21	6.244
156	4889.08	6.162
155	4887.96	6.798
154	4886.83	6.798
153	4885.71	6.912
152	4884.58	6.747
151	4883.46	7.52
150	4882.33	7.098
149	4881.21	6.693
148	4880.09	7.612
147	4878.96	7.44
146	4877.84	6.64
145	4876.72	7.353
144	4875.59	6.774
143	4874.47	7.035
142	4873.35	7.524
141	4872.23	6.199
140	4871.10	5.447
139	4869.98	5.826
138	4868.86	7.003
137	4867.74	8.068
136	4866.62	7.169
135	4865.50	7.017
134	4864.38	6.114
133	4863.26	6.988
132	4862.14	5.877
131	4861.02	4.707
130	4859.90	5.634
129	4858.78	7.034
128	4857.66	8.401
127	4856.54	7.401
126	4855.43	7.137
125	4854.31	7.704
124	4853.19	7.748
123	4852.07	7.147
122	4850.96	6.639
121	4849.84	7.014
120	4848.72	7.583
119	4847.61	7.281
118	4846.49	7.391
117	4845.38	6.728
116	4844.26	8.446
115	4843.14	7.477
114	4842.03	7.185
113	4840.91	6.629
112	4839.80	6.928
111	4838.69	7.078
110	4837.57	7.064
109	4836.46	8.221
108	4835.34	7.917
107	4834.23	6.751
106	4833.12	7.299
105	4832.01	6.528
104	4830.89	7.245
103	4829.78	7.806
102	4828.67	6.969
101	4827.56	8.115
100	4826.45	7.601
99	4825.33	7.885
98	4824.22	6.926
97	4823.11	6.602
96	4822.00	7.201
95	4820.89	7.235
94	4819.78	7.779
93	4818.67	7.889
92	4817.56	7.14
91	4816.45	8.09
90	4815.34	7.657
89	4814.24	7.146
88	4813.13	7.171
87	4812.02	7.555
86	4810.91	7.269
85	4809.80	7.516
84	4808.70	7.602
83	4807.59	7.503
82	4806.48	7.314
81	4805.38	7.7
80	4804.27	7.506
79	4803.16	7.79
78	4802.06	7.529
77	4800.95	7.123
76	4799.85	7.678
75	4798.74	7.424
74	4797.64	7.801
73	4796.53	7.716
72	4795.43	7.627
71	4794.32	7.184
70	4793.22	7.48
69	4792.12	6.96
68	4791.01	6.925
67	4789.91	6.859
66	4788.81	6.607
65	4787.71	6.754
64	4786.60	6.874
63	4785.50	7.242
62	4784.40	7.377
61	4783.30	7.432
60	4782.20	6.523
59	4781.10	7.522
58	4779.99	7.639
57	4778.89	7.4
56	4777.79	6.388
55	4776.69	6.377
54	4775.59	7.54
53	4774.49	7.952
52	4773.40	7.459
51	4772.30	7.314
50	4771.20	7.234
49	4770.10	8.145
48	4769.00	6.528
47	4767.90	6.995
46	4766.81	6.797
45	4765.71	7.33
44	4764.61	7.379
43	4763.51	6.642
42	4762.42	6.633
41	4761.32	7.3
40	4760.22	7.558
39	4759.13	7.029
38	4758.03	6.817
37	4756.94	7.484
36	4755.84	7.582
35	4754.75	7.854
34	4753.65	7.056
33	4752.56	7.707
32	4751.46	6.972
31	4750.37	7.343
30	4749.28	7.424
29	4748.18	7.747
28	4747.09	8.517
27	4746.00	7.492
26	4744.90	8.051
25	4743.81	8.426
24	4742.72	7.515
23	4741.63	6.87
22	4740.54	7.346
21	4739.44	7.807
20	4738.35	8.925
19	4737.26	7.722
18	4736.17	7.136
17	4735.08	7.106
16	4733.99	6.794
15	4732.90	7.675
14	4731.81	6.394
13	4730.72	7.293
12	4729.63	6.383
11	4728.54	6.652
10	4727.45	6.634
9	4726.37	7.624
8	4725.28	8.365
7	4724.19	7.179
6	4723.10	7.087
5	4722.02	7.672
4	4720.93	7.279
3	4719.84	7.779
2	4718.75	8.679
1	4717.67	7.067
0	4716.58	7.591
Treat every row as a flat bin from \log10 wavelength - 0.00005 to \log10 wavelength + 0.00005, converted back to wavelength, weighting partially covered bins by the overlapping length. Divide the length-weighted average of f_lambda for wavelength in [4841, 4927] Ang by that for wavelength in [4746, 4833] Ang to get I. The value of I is 1.0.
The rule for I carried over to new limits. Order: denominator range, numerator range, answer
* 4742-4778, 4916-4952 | 0.96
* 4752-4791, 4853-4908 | 0.98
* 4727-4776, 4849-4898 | 0.95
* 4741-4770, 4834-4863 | 0.97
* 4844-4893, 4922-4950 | 1.05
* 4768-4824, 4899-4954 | 0.98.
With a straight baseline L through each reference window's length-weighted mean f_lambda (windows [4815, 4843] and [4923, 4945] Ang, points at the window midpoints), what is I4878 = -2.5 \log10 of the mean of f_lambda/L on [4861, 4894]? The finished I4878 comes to 0.075 mag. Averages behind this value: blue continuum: 7.35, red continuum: 7.16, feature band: 6.78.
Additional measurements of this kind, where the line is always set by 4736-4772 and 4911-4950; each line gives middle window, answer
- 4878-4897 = 0.02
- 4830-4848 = 0.00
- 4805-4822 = -0.02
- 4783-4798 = 0.03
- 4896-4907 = -0.04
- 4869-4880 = 0.07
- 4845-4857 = 0.00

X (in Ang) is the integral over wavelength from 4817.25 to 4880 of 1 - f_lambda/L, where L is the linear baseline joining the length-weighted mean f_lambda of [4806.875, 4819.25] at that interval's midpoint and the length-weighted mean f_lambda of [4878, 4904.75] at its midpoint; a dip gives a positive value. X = 2.0 Ang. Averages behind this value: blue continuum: 7.5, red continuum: 7.15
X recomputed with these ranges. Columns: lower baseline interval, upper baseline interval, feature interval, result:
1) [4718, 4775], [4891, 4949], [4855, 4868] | 0.9 Ang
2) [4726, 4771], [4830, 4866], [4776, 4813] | -0.3 Ang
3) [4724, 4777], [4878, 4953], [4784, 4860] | -0.7 Ang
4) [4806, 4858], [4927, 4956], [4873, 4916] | 1.0 Ang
